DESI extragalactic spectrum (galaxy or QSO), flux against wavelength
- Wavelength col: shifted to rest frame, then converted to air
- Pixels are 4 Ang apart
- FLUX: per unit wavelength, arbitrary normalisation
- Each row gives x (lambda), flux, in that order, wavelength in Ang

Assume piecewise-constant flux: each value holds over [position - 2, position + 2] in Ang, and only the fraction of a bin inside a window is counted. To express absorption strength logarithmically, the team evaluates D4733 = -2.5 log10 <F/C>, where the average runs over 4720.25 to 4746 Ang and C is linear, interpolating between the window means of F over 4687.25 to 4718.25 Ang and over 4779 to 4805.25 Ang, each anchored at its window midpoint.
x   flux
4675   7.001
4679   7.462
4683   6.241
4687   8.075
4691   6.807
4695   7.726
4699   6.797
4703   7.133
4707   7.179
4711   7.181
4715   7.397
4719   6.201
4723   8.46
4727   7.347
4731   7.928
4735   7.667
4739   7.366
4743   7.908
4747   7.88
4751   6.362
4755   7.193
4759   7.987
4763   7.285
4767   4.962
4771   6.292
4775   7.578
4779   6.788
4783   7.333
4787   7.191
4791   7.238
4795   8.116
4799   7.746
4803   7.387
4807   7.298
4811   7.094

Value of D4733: -0.07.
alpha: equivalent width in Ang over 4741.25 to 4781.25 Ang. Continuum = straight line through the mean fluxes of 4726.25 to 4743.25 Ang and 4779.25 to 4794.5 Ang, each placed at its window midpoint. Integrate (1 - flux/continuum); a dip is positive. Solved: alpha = 2.4 Ang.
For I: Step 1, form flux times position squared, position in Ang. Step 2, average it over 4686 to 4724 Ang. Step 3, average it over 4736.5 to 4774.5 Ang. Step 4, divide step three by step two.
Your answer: 0.99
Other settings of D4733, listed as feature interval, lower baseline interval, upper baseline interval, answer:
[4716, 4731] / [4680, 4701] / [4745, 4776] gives -0.057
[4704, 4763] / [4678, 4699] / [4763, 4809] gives -0.040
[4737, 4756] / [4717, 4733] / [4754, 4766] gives 0.003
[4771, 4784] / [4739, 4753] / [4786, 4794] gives 0.040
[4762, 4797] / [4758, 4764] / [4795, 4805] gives 0.102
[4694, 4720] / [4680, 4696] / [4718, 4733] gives 0.043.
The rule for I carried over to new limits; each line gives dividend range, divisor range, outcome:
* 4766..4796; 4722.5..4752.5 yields 0.93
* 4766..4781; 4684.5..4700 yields 0.92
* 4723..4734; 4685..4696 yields 1.05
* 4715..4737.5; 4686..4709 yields 1.05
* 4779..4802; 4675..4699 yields 1.08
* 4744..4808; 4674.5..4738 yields 1.01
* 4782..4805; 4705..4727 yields 1.06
